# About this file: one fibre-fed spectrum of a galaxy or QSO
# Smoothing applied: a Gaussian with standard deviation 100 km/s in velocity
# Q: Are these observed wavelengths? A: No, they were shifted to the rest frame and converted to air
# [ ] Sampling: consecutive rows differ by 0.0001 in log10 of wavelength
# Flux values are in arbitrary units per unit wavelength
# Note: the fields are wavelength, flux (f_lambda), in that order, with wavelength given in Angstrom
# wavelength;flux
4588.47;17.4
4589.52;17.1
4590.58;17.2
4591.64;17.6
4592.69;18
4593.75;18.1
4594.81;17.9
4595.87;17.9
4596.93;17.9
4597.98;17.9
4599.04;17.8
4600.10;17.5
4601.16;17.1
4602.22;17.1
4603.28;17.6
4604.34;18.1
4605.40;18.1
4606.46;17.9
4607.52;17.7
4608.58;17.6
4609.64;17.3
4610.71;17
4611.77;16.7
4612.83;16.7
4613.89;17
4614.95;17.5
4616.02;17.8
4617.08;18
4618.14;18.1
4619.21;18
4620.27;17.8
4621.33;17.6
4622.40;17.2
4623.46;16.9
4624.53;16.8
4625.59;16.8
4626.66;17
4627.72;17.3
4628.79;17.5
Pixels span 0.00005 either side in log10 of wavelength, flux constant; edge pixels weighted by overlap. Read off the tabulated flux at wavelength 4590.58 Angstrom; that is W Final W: 17.2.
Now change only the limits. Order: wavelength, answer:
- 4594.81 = 17.9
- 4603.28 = 17.6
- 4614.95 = 17.5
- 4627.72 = 17.3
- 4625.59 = 16.8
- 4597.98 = 17.9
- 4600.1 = 17.5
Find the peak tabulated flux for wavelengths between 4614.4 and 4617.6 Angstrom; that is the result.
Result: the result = 18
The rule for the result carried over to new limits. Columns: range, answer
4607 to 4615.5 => 17.7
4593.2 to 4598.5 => 18.1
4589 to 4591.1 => 17.2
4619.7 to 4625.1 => 17.8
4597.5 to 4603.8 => 17.9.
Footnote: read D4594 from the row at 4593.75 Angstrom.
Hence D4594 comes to 18.1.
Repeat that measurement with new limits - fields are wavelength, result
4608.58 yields 17.6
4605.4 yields 18.1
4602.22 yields 17.1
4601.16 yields 17.1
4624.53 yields 16.8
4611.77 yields 16.7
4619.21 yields 18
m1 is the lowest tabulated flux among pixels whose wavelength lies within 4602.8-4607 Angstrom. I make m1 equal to 17.6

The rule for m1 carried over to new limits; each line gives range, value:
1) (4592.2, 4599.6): 17.8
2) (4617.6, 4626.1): 16.8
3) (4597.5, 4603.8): 17.1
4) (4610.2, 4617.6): 16.7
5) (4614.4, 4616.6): 17.5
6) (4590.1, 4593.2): 17.2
